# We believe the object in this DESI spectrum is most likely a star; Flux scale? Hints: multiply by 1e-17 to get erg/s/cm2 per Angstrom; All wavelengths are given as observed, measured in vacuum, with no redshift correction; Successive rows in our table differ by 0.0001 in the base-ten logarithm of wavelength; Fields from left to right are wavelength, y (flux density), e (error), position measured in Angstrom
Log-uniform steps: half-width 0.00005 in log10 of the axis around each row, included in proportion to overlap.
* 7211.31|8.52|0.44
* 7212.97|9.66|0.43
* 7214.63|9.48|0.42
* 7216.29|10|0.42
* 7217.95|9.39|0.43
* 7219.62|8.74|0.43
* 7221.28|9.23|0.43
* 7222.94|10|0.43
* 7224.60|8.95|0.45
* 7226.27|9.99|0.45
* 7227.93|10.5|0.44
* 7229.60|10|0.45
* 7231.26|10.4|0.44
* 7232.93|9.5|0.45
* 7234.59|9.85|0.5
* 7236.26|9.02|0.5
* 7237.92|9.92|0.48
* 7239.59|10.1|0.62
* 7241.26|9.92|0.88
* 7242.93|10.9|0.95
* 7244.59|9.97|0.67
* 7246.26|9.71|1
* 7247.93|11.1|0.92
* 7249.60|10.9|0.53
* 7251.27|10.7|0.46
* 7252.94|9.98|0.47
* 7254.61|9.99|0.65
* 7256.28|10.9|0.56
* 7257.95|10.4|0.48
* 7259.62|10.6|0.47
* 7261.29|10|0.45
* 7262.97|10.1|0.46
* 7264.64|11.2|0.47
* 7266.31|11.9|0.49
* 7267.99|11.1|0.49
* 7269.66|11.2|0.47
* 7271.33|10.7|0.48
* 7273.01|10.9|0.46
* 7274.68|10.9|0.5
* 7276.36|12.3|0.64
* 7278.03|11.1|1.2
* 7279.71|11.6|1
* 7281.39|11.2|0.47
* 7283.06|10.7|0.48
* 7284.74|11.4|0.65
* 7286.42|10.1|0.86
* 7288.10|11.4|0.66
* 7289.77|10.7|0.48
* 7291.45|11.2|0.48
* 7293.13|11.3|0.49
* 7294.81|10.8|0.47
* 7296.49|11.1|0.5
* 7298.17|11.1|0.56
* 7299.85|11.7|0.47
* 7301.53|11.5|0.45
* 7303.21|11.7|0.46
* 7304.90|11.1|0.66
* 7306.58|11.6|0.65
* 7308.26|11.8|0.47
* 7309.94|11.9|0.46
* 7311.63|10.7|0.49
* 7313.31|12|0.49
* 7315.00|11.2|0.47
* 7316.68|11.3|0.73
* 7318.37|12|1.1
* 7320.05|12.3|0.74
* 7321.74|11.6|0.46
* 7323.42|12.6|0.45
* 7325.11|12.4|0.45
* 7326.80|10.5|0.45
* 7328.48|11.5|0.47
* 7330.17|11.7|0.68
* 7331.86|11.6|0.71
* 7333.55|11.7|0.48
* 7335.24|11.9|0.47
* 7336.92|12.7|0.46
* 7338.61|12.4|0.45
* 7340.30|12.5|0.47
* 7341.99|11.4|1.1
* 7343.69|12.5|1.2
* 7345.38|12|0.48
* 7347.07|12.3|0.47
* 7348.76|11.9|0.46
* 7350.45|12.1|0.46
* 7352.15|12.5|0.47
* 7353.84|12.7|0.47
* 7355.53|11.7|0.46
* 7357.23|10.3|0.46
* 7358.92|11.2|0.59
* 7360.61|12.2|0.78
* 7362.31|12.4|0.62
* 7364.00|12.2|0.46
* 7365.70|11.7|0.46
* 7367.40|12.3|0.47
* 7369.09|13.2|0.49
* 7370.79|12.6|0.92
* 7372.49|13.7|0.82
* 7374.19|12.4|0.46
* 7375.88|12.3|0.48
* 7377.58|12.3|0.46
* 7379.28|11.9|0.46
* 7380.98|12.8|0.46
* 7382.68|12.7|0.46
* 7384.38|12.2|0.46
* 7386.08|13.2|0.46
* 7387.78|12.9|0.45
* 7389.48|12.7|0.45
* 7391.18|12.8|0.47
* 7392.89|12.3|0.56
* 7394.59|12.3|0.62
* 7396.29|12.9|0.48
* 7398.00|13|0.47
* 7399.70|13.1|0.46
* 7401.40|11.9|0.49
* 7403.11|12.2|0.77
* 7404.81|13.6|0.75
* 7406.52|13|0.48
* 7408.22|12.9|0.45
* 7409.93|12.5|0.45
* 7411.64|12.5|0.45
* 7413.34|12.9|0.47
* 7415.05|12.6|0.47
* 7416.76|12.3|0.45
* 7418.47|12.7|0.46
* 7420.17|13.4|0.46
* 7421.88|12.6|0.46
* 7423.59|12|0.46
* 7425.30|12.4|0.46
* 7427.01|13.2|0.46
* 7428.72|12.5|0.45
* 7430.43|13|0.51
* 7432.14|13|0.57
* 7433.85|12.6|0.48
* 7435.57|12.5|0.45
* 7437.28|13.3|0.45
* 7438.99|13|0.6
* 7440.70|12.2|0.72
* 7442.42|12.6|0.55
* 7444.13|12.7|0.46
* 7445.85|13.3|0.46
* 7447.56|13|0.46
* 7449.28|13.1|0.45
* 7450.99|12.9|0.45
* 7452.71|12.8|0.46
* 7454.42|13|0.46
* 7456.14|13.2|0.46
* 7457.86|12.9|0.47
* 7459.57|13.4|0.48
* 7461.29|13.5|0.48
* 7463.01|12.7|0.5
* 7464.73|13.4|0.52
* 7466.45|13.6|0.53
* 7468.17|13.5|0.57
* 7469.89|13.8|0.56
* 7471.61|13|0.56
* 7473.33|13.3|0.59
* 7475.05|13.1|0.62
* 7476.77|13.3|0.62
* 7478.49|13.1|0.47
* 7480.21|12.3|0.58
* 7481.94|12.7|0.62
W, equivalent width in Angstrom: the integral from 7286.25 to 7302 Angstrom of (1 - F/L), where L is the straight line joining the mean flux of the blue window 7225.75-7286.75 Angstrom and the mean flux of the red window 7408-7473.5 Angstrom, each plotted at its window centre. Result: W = -0.10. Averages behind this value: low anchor 10.6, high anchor 12.9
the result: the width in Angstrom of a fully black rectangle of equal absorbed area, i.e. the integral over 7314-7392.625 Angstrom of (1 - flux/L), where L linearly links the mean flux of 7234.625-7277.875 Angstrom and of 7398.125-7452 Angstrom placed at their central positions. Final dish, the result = -2.1 Angstrom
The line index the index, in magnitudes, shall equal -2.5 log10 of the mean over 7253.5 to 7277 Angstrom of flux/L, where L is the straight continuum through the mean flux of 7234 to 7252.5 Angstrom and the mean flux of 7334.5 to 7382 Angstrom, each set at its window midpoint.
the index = -0.03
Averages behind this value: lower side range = 10.2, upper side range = 12.2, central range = 10.8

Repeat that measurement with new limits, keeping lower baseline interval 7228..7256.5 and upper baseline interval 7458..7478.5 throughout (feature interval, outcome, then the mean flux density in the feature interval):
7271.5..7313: -0.04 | 11.2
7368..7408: -0.04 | 12.7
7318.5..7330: -0.05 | 11.8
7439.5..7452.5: 0.01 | 12.8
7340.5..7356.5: -0.04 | 12.1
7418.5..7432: 0.00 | 12.7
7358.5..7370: -0.03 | 12.2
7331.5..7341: -0.06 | 12.2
